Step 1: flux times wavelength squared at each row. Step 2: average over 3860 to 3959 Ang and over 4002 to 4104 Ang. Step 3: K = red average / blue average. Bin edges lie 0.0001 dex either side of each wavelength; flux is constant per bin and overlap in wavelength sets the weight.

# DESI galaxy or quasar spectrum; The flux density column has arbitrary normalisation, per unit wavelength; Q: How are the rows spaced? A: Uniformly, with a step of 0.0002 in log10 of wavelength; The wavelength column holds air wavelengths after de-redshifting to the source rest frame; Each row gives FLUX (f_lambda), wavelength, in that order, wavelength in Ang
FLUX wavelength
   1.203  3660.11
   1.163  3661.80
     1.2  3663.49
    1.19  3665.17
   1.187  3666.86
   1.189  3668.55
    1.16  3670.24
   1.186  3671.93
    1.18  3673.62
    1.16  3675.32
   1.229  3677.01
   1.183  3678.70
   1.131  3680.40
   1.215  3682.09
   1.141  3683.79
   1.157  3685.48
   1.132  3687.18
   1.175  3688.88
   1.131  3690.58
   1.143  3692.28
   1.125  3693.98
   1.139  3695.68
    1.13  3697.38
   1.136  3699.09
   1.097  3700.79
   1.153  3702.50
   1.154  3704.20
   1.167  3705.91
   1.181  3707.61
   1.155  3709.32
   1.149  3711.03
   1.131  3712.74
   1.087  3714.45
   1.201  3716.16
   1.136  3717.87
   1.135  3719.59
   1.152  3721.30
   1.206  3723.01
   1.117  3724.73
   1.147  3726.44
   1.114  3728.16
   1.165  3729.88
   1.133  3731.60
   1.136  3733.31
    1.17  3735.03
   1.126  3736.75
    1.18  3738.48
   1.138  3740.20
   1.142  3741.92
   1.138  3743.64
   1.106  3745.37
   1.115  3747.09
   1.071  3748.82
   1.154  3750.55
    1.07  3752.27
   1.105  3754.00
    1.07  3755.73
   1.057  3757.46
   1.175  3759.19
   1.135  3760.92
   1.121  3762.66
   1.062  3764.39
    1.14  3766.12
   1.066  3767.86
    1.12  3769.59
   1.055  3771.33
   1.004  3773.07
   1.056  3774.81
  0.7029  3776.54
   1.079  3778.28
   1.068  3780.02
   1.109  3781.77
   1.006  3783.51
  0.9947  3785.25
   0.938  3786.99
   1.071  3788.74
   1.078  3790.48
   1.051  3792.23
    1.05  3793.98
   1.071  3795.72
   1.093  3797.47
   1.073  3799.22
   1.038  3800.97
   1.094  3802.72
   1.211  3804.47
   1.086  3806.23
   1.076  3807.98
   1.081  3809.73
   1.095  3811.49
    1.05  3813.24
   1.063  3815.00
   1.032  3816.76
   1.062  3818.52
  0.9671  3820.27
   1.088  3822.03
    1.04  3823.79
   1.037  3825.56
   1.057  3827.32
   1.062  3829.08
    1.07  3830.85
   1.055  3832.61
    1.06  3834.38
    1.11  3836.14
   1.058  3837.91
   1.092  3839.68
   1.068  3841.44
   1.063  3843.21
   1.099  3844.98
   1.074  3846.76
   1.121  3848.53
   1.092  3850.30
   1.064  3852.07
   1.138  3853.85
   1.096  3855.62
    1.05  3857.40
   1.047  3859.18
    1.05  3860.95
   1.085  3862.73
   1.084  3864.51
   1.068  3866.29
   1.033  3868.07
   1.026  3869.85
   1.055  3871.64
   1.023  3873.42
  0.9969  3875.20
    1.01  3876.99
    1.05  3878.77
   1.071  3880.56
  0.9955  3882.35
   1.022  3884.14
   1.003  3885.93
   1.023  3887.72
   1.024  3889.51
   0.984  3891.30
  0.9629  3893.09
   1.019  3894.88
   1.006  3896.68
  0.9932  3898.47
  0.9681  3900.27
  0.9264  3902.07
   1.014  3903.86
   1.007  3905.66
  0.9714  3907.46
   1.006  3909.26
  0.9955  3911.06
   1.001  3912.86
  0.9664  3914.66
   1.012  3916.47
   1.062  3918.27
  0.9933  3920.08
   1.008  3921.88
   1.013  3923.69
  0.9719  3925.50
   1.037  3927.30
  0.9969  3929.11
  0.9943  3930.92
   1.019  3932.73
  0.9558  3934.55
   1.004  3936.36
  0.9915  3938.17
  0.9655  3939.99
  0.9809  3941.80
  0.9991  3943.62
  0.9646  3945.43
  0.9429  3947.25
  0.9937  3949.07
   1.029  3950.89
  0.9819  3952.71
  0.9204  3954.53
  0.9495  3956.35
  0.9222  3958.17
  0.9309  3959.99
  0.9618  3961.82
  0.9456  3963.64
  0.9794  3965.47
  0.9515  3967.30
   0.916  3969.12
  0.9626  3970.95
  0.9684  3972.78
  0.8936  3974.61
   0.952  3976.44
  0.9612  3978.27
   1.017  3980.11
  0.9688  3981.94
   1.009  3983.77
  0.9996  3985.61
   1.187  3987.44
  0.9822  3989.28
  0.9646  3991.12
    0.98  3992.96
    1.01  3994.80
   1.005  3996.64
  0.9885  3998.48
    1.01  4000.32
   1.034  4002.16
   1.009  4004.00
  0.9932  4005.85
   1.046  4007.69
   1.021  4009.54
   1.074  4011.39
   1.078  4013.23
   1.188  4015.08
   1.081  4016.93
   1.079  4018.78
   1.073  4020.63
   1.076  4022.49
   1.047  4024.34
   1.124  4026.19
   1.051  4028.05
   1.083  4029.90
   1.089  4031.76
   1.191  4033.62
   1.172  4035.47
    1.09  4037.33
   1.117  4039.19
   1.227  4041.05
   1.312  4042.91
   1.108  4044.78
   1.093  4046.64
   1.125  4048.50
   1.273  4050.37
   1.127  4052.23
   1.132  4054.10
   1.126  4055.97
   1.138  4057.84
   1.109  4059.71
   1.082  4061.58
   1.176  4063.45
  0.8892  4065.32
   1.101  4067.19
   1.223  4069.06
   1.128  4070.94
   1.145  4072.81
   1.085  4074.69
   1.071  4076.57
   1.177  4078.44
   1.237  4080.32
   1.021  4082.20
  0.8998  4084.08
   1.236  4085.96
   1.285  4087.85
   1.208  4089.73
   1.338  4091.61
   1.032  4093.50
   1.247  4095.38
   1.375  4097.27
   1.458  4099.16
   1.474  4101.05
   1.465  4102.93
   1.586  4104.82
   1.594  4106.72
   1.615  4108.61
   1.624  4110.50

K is 1.2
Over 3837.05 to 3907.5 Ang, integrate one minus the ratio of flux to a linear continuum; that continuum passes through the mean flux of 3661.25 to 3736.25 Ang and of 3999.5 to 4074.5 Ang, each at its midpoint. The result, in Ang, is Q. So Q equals 5.7 Ang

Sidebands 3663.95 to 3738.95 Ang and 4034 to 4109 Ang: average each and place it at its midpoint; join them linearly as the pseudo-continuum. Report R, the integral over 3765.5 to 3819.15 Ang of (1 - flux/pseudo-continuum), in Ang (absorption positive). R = 5.2 Ang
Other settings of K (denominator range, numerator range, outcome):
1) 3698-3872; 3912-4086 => 1.07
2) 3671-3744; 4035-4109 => 1.26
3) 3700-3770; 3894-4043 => 1.01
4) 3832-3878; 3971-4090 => 1.11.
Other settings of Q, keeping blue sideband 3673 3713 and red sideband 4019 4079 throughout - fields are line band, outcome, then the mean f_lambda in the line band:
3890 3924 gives 4.2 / 0.995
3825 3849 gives 1.4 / 1.07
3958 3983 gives 3.9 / 0.954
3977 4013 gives 3.6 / 1.01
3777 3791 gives 1.4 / 1.03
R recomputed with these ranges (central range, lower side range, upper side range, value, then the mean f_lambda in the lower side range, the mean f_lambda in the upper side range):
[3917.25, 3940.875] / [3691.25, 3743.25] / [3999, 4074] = 2.5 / 1.14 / 1.11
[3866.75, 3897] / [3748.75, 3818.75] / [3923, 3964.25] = -0.2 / 1.07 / 0.977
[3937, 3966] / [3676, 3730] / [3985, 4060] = 3.6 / 1.15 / 1.09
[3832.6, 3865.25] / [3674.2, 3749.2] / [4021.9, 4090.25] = 1.7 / 1.15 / 1.13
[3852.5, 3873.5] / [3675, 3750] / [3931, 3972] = -0.6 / 1.15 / 0.967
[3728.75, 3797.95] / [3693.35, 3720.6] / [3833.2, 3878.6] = 1.9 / 1.14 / 1.07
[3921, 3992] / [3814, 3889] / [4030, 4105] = 8.7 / 1.06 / 1.18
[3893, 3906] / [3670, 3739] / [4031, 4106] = 2.0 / 1.15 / 1.19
